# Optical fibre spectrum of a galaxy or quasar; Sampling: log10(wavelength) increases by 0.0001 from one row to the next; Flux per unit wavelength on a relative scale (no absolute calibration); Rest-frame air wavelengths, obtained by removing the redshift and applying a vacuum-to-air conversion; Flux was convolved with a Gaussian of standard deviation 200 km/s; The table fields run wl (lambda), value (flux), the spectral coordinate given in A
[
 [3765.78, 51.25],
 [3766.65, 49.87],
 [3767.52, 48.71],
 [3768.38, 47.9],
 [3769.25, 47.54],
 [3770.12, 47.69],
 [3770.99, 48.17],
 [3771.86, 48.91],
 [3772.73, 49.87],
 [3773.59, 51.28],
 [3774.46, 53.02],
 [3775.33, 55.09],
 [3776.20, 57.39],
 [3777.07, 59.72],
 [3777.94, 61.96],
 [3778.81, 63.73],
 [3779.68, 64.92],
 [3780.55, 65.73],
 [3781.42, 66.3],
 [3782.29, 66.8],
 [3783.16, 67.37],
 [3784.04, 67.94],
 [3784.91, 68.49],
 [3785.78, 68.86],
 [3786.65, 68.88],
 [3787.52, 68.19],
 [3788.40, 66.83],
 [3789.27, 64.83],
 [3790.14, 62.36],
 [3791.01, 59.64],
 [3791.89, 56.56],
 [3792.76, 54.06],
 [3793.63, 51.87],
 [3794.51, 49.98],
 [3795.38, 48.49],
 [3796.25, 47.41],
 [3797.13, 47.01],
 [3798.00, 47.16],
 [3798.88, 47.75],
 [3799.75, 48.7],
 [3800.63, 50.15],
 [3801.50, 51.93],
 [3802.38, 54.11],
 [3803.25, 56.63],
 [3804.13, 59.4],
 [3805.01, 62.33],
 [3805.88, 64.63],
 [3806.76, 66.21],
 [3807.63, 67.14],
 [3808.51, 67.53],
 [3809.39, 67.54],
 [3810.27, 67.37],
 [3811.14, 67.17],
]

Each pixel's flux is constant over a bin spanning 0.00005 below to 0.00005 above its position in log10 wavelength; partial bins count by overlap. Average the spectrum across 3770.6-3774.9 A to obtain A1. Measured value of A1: 50.3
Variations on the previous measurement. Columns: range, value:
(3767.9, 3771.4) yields 47.9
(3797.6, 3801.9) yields 49.1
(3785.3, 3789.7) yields 67.5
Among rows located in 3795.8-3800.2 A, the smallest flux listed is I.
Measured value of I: 47.01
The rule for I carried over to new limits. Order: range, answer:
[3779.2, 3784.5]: 64.92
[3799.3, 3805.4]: 48.7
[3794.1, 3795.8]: 48.49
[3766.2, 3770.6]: 47.54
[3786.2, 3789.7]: 64.83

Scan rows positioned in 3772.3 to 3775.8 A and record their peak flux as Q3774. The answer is 55.09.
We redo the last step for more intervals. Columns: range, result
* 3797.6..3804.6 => 59.4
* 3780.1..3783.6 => 67.37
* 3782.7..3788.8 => 68.88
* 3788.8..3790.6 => 64.83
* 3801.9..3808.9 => 67.53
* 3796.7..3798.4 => 47.16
